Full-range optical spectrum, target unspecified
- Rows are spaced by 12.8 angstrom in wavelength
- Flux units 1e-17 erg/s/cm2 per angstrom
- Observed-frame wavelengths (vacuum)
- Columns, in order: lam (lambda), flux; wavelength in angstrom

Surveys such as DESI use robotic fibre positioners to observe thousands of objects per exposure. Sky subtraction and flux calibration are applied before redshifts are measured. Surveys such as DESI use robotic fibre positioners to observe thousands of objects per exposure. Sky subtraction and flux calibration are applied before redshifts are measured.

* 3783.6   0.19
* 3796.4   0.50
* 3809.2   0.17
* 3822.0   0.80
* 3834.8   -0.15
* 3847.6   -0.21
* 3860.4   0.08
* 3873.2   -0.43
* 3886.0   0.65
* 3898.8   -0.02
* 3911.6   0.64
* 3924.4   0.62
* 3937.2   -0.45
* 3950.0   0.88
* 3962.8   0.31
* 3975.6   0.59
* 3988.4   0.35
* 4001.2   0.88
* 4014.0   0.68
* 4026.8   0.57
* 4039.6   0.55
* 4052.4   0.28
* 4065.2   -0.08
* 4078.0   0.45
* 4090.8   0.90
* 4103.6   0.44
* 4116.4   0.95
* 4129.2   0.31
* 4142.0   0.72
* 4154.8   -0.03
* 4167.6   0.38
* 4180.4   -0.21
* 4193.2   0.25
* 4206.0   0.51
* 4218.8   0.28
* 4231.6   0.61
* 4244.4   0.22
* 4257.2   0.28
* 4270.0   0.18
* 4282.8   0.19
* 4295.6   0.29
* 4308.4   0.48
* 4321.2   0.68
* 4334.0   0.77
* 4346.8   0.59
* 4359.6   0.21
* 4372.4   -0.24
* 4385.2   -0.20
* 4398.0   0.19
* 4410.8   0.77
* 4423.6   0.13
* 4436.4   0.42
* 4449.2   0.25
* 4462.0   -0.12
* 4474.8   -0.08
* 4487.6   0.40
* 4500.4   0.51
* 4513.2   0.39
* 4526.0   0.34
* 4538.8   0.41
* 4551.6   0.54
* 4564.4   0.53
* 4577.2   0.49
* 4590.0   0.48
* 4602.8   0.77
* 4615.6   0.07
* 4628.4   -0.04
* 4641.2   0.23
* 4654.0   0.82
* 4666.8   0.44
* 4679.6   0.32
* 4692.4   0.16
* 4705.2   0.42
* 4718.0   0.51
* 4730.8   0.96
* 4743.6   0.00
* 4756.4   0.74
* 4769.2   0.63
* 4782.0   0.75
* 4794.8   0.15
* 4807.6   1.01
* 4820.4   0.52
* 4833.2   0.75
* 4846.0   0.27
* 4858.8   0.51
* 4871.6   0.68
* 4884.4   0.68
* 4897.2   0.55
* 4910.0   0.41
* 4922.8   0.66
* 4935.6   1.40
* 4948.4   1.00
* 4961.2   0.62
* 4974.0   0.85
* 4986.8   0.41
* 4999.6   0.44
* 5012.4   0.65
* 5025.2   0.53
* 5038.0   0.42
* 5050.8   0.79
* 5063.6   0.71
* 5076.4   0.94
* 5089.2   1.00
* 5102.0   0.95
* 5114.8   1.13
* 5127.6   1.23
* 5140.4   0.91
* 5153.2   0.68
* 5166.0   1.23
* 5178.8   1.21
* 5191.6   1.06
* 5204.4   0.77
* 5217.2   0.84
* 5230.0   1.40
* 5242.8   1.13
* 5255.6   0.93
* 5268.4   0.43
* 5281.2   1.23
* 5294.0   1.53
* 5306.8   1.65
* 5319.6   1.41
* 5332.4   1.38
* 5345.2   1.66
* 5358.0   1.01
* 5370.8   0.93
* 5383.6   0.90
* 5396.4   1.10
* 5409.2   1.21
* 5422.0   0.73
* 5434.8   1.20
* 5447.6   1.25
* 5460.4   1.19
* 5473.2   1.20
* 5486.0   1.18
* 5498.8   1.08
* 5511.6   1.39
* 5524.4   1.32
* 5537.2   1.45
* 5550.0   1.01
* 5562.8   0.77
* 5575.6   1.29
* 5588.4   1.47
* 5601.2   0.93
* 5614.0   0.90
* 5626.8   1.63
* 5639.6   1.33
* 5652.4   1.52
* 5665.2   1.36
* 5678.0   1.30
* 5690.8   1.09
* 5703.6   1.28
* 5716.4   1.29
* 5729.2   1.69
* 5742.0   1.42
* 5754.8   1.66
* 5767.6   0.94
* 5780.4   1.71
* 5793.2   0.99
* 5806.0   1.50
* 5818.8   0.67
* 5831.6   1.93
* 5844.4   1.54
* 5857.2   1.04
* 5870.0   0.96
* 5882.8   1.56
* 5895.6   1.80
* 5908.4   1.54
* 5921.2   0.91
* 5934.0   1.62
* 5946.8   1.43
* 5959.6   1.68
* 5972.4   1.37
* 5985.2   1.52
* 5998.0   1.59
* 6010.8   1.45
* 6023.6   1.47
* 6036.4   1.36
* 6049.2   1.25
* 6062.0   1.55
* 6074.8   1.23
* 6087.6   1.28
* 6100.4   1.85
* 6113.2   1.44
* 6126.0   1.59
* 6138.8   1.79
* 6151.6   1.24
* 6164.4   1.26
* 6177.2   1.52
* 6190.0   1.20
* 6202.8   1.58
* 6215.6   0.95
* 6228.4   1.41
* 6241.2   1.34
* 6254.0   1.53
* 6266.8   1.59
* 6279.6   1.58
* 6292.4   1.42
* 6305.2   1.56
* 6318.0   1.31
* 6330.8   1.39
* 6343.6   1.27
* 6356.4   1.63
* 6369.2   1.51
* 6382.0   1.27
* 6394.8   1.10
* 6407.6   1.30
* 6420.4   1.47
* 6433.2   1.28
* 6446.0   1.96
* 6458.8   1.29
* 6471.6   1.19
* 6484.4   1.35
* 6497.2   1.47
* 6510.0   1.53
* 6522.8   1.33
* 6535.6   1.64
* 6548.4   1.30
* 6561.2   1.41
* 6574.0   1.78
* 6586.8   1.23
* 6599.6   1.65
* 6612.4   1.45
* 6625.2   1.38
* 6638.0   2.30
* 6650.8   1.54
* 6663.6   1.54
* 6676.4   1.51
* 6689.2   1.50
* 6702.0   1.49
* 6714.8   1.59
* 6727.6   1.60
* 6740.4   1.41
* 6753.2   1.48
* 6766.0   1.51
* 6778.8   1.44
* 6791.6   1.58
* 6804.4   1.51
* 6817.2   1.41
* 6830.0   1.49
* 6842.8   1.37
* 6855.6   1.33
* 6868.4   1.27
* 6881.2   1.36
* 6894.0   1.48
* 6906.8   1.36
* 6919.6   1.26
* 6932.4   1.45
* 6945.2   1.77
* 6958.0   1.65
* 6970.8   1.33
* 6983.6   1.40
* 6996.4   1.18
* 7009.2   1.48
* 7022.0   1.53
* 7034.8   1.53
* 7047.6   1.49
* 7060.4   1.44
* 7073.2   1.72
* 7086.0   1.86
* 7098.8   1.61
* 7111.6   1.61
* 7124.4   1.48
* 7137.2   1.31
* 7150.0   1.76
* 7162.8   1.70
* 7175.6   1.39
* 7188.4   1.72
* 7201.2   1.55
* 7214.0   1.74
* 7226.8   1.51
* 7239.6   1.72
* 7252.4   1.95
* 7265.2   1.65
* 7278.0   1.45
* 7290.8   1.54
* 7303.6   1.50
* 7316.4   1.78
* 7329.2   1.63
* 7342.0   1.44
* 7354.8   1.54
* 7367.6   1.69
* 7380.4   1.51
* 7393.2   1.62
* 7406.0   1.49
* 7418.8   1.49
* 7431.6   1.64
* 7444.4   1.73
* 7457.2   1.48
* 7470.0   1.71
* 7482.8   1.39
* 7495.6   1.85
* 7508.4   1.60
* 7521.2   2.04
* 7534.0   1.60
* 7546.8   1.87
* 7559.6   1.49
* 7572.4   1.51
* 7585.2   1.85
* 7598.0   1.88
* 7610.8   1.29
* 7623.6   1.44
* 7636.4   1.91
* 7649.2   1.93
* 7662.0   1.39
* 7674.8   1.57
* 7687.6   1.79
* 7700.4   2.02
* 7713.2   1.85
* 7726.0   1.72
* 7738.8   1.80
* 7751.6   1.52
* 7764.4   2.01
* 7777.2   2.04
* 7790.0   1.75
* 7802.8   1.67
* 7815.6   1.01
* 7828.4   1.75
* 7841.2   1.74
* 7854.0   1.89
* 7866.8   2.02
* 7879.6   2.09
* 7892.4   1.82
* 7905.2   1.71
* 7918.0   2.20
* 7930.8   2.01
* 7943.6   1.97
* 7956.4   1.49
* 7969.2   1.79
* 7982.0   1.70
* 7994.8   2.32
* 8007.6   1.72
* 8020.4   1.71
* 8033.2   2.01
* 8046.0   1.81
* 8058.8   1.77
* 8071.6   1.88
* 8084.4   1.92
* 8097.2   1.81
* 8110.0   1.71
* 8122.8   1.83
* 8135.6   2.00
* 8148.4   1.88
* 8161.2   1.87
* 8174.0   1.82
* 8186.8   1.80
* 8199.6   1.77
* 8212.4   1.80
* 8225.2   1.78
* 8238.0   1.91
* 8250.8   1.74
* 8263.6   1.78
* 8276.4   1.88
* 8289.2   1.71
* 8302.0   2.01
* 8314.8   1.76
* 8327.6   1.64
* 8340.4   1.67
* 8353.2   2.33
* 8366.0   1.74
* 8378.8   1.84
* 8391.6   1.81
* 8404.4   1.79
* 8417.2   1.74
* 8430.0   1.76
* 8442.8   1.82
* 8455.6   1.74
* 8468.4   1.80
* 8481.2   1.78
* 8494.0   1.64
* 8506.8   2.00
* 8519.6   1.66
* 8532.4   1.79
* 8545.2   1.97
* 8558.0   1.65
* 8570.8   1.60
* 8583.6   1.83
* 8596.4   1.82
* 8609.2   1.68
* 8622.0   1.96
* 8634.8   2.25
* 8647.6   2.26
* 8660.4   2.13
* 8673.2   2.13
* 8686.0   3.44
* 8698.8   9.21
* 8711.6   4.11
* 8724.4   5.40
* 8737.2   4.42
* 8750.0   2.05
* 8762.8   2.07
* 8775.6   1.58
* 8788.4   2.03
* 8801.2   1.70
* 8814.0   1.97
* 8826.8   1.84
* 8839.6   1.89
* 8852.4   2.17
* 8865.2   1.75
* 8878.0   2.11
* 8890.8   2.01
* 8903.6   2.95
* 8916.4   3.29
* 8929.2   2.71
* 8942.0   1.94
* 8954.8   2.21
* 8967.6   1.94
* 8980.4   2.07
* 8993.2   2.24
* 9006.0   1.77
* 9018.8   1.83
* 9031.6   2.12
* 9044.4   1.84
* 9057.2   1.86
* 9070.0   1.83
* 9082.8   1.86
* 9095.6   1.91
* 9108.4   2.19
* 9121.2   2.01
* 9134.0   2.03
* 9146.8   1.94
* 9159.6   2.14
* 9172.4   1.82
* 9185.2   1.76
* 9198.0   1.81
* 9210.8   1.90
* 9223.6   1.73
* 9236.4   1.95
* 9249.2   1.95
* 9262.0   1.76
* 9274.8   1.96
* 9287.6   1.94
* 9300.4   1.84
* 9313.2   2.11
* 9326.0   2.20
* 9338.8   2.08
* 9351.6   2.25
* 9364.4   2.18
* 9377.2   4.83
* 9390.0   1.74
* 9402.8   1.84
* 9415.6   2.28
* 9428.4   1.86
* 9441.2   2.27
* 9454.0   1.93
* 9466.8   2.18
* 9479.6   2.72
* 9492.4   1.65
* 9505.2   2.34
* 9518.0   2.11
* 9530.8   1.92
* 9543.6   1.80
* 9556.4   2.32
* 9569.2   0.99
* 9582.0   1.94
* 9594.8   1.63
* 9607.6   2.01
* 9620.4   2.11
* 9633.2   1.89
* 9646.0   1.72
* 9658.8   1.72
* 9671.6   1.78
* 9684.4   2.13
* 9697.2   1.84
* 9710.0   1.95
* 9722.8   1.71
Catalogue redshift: 0.33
